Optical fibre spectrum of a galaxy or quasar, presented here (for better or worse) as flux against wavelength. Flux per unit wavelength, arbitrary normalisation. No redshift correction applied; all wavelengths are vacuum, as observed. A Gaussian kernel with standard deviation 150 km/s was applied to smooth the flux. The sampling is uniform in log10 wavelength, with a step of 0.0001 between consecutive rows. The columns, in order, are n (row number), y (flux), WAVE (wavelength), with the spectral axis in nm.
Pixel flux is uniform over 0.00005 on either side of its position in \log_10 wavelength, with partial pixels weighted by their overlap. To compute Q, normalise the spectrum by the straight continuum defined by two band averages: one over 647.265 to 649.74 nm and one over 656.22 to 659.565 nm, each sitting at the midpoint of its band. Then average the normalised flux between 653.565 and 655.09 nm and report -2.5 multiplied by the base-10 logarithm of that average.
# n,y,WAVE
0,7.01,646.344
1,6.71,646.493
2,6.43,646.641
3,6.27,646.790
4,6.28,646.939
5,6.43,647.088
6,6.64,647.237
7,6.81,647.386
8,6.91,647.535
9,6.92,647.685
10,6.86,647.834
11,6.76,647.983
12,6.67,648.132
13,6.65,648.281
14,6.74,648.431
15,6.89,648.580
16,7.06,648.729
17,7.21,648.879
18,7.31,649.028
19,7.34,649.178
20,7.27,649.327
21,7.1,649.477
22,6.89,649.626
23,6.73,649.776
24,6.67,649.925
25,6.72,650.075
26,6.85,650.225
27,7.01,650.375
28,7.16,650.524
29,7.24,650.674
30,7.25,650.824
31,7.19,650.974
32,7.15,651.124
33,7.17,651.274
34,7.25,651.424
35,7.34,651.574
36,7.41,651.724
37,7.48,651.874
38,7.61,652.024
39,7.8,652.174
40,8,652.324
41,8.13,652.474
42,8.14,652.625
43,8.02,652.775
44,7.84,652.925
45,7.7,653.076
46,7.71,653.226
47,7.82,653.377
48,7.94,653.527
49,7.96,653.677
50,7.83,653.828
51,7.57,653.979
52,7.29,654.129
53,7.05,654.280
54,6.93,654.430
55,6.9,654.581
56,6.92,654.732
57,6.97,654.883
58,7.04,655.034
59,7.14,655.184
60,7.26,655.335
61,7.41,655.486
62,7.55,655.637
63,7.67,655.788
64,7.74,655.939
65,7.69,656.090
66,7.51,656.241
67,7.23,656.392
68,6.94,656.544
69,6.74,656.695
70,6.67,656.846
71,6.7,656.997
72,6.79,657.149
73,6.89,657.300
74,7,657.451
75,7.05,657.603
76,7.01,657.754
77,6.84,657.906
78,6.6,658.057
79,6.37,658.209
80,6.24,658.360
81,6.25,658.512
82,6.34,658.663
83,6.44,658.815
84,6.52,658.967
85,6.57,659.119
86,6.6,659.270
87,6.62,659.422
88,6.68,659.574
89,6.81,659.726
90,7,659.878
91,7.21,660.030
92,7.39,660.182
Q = -0.07 mag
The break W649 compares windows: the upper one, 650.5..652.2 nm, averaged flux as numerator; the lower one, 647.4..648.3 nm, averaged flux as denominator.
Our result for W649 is 1.08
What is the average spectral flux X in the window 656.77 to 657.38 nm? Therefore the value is 6.77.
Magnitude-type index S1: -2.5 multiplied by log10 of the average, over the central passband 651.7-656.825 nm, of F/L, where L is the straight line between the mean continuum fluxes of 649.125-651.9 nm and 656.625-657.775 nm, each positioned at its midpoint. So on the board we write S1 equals -0.08 mag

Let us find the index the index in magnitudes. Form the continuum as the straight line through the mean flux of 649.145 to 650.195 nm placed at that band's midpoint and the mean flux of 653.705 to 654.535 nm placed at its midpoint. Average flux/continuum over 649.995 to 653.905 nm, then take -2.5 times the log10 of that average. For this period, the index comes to -0.055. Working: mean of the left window 6.94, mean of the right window 7.35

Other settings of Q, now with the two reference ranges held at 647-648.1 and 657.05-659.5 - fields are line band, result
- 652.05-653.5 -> -0.18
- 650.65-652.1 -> -0.09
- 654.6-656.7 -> -0.10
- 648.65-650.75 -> -0.05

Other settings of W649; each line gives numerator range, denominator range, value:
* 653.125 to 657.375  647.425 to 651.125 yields 1.04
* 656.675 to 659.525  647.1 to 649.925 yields 0.96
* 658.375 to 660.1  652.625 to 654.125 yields 0.85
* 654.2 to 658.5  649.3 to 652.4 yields 0.97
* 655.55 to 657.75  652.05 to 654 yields 0.91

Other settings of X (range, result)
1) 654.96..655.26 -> 7.11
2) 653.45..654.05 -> 7.83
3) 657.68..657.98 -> 6.91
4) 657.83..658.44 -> 6.51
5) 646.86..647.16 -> 6.35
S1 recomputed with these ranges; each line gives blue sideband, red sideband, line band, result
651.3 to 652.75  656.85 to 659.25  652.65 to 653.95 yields -0.056 mag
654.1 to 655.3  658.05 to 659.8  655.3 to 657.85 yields -0.057 mag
